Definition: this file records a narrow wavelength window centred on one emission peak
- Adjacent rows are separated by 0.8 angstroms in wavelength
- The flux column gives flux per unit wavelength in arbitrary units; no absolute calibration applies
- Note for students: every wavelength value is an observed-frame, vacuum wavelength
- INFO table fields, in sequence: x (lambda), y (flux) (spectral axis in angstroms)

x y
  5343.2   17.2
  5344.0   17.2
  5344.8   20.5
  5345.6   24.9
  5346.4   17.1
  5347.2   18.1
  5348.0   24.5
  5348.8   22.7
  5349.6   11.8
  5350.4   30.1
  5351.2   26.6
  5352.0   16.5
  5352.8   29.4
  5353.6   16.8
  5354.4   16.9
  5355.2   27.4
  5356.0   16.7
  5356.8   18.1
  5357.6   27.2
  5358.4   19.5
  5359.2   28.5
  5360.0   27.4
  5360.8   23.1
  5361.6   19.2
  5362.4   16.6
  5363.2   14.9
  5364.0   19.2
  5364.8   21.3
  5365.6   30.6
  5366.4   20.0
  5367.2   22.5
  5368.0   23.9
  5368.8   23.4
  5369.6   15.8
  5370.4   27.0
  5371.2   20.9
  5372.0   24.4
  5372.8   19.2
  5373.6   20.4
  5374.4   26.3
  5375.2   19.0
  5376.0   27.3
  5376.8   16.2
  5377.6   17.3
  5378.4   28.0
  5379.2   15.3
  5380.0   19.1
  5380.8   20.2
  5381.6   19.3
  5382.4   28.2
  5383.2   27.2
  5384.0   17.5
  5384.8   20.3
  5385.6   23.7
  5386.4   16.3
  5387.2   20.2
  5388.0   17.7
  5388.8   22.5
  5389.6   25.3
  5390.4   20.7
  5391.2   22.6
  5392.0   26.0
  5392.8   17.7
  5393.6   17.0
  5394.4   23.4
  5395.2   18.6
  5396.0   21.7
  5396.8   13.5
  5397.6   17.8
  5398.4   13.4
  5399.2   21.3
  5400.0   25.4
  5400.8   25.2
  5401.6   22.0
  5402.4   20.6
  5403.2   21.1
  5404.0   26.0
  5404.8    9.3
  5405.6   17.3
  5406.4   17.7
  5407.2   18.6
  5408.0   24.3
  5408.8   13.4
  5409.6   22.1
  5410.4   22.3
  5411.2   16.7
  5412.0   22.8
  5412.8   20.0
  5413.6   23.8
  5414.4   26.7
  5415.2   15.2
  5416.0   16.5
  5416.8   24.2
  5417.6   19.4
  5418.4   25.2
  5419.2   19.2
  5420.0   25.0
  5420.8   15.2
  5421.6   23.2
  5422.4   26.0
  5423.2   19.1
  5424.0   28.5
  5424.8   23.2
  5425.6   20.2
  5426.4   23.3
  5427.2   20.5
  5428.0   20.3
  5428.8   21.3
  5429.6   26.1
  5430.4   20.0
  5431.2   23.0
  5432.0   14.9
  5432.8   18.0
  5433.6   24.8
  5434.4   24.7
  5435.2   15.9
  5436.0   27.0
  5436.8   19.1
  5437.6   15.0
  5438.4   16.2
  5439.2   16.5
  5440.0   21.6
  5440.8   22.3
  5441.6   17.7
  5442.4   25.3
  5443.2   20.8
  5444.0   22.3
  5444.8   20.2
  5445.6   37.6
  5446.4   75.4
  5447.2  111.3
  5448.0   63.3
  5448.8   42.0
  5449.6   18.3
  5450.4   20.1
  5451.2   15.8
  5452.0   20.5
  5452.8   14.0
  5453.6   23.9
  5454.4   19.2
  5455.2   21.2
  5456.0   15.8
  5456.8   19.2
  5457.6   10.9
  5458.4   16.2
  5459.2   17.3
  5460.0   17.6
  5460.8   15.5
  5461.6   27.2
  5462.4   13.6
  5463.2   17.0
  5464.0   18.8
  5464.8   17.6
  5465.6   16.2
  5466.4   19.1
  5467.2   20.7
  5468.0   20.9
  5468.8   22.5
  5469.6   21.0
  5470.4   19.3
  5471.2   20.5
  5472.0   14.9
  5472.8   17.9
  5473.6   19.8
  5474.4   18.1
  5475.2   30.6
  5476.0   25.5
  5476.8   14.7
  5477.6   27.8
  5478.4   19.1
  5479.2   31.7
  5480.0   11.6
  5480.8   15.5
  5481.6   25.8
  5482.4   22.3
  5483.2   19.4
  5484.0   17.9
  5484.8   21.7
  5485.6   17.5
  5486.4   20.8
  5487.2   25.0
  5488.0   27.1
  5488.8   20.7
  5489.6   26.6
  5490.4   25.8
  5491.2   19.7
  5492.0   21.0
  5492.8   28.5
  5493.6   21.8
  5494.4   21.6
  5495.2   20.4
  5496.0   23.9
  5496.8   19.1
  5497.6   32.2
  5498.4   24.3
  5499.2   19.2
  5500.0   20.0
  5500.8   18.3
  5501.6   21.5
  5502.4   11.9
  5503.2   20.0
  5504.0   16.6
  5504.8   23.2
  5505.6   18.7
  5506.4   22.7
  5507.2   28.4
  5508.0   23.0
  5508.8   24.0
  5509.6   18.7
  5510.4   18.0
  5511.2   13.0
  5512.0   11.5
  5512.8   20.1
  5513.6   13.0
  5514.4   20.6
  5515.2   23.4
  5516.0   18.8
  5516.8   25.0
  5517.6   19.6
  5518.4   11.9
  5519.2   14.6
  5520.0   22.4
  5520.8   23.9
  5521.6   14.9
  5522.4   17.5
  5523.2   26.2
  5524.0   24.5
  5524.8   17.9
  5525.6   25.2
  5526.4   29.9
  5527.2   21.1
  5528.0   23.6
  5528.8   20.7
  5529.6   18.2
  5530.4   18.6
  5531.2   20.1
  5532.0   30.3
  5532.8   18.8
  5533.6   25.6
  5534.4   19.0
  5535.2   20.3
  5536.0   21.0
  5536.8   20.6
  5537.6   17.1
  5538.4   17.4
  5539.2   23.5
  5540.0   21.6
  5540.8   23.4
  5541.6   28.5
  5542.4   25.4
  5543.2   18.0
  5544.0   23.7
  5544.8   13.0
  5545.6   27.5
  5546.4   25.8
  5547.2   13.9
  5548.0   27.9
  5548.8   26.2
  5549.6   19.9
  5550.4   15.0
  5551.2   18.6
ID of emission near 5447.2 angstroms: H-beta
